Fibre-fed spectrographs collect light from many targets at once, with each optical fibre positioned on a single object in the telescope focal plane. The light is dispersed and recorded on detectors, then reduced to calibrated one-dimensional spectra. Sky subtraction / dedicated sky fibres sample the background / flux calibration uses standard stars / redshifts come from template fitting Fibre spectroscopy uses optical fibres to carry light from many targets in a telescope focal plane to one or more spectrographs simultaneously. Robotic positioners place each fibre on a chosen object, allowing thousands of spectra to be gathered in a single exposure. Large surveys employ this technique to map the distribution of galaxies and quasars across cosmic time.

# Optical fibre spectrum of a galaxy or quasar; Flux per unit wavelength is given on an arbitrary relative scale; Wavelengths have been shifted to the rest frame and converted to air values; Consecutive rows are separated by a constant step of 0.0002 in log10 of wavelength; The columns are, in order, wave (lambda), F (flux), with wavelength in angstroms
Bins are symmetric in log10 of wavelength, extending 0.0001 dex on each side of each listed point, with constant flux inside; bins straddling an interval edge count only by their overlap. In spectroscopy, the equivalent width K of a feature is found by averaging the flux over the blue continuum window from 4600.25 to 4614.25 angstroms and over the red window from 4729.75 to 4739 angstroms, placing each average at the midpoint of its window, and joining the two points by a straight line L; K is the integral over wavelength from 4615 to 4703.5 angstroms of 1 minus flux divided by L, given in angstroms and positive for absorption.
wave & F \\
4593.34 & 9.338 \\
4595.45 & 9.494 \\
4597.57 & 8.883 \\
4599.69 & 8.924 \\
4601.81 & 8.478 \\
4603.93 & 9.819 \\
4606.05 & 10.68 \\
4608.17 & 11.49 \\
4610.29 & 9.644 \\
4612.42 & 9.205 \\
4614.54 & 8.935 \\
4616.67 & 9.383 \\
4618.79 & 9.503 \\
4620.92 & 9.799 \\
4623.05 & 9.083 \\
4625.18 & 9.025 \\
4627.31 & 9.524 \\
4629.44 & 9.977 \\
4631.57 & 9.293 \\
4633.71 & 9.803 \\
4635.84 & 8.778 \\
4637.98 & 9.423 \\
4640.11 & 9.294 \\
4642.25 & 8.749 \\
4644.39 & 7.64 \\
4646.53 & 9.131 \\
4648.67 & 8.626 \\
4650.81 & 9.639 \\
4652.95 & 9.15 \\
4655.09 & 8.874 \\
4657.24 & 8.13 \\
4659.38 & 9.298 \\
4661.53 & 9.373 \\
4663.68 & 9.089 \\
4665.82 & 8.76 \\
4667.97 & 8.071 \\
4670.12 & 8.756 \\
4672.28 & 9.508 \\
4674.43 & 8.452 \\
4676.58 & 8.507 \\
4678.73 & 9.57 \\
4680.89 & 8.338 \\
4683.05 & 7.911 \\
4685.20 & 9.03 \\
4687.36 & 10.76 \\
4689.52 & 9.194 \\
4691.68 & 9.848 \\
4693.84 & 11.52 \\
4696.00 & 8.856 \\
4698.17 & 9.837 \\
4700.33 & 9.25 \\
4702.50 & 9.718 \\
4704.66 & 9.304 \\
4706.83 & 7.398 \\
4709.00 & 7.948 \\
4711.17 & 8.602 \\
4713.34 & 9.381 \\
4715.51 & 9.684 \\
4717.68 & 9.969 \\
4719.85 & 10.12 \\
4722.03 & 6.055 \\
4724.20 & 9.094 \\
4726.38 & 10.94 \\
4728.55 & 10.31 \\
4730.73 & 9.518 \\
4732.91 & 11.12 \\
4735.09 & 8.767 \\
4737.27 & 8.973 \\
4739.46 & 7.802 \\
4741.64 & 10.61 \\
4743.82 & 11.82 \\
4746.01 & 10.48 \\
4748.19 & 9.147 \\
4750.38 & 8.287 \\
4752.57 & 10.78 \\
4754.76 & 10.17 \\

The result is 4.4 angstroms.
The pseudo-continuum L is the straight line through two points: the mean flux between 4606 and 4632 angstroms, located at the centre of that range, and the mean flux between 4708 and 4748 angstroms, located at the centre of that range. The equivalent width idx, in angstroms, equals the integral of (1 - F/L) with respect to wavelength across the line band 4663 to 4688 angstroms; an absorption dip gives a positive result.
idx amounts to 1.84 angstroms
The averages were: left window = 9.63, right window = 9.51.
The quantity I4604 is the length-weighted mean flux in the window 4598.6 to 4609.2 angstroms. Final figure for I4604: 9.87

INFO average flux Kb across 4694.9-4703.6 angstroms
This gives 9.42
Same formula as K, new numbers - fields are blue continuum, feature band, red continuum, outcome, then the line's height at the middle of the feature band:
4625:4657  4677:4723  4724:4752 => 1.8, 9.53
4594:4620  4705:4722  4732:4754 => 1.5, 9.72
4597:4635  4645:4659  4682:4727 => 0.8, 9.41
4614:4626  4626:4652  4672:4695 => 0.4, 9.31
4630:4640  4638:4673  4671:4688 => 1.1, 9.17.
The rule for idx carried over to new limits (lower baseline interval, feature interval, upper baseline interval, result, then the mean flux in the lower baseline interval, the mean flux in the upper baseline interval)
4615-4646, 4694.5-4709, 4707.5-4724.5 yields -0.27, 9.22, 8.81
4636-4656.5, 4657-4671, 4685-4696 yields 0.82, 8.93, 10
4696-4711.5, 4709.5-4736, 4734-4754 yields -0.57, 8.87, 9.64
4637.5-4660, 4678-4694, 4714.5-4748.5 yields -0.29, 8.89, 9.66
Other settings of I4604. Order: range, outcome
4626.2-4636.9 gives 9.48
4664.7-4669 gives 8.44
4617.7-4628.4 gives 9.39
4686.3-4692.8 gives 9.94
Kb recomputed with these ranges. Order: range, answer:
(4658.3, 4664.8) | 9.26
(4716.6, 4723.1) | 8.72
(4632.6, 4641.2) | 9.32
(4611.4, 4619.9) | 9.26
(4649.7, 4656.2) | 9.21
